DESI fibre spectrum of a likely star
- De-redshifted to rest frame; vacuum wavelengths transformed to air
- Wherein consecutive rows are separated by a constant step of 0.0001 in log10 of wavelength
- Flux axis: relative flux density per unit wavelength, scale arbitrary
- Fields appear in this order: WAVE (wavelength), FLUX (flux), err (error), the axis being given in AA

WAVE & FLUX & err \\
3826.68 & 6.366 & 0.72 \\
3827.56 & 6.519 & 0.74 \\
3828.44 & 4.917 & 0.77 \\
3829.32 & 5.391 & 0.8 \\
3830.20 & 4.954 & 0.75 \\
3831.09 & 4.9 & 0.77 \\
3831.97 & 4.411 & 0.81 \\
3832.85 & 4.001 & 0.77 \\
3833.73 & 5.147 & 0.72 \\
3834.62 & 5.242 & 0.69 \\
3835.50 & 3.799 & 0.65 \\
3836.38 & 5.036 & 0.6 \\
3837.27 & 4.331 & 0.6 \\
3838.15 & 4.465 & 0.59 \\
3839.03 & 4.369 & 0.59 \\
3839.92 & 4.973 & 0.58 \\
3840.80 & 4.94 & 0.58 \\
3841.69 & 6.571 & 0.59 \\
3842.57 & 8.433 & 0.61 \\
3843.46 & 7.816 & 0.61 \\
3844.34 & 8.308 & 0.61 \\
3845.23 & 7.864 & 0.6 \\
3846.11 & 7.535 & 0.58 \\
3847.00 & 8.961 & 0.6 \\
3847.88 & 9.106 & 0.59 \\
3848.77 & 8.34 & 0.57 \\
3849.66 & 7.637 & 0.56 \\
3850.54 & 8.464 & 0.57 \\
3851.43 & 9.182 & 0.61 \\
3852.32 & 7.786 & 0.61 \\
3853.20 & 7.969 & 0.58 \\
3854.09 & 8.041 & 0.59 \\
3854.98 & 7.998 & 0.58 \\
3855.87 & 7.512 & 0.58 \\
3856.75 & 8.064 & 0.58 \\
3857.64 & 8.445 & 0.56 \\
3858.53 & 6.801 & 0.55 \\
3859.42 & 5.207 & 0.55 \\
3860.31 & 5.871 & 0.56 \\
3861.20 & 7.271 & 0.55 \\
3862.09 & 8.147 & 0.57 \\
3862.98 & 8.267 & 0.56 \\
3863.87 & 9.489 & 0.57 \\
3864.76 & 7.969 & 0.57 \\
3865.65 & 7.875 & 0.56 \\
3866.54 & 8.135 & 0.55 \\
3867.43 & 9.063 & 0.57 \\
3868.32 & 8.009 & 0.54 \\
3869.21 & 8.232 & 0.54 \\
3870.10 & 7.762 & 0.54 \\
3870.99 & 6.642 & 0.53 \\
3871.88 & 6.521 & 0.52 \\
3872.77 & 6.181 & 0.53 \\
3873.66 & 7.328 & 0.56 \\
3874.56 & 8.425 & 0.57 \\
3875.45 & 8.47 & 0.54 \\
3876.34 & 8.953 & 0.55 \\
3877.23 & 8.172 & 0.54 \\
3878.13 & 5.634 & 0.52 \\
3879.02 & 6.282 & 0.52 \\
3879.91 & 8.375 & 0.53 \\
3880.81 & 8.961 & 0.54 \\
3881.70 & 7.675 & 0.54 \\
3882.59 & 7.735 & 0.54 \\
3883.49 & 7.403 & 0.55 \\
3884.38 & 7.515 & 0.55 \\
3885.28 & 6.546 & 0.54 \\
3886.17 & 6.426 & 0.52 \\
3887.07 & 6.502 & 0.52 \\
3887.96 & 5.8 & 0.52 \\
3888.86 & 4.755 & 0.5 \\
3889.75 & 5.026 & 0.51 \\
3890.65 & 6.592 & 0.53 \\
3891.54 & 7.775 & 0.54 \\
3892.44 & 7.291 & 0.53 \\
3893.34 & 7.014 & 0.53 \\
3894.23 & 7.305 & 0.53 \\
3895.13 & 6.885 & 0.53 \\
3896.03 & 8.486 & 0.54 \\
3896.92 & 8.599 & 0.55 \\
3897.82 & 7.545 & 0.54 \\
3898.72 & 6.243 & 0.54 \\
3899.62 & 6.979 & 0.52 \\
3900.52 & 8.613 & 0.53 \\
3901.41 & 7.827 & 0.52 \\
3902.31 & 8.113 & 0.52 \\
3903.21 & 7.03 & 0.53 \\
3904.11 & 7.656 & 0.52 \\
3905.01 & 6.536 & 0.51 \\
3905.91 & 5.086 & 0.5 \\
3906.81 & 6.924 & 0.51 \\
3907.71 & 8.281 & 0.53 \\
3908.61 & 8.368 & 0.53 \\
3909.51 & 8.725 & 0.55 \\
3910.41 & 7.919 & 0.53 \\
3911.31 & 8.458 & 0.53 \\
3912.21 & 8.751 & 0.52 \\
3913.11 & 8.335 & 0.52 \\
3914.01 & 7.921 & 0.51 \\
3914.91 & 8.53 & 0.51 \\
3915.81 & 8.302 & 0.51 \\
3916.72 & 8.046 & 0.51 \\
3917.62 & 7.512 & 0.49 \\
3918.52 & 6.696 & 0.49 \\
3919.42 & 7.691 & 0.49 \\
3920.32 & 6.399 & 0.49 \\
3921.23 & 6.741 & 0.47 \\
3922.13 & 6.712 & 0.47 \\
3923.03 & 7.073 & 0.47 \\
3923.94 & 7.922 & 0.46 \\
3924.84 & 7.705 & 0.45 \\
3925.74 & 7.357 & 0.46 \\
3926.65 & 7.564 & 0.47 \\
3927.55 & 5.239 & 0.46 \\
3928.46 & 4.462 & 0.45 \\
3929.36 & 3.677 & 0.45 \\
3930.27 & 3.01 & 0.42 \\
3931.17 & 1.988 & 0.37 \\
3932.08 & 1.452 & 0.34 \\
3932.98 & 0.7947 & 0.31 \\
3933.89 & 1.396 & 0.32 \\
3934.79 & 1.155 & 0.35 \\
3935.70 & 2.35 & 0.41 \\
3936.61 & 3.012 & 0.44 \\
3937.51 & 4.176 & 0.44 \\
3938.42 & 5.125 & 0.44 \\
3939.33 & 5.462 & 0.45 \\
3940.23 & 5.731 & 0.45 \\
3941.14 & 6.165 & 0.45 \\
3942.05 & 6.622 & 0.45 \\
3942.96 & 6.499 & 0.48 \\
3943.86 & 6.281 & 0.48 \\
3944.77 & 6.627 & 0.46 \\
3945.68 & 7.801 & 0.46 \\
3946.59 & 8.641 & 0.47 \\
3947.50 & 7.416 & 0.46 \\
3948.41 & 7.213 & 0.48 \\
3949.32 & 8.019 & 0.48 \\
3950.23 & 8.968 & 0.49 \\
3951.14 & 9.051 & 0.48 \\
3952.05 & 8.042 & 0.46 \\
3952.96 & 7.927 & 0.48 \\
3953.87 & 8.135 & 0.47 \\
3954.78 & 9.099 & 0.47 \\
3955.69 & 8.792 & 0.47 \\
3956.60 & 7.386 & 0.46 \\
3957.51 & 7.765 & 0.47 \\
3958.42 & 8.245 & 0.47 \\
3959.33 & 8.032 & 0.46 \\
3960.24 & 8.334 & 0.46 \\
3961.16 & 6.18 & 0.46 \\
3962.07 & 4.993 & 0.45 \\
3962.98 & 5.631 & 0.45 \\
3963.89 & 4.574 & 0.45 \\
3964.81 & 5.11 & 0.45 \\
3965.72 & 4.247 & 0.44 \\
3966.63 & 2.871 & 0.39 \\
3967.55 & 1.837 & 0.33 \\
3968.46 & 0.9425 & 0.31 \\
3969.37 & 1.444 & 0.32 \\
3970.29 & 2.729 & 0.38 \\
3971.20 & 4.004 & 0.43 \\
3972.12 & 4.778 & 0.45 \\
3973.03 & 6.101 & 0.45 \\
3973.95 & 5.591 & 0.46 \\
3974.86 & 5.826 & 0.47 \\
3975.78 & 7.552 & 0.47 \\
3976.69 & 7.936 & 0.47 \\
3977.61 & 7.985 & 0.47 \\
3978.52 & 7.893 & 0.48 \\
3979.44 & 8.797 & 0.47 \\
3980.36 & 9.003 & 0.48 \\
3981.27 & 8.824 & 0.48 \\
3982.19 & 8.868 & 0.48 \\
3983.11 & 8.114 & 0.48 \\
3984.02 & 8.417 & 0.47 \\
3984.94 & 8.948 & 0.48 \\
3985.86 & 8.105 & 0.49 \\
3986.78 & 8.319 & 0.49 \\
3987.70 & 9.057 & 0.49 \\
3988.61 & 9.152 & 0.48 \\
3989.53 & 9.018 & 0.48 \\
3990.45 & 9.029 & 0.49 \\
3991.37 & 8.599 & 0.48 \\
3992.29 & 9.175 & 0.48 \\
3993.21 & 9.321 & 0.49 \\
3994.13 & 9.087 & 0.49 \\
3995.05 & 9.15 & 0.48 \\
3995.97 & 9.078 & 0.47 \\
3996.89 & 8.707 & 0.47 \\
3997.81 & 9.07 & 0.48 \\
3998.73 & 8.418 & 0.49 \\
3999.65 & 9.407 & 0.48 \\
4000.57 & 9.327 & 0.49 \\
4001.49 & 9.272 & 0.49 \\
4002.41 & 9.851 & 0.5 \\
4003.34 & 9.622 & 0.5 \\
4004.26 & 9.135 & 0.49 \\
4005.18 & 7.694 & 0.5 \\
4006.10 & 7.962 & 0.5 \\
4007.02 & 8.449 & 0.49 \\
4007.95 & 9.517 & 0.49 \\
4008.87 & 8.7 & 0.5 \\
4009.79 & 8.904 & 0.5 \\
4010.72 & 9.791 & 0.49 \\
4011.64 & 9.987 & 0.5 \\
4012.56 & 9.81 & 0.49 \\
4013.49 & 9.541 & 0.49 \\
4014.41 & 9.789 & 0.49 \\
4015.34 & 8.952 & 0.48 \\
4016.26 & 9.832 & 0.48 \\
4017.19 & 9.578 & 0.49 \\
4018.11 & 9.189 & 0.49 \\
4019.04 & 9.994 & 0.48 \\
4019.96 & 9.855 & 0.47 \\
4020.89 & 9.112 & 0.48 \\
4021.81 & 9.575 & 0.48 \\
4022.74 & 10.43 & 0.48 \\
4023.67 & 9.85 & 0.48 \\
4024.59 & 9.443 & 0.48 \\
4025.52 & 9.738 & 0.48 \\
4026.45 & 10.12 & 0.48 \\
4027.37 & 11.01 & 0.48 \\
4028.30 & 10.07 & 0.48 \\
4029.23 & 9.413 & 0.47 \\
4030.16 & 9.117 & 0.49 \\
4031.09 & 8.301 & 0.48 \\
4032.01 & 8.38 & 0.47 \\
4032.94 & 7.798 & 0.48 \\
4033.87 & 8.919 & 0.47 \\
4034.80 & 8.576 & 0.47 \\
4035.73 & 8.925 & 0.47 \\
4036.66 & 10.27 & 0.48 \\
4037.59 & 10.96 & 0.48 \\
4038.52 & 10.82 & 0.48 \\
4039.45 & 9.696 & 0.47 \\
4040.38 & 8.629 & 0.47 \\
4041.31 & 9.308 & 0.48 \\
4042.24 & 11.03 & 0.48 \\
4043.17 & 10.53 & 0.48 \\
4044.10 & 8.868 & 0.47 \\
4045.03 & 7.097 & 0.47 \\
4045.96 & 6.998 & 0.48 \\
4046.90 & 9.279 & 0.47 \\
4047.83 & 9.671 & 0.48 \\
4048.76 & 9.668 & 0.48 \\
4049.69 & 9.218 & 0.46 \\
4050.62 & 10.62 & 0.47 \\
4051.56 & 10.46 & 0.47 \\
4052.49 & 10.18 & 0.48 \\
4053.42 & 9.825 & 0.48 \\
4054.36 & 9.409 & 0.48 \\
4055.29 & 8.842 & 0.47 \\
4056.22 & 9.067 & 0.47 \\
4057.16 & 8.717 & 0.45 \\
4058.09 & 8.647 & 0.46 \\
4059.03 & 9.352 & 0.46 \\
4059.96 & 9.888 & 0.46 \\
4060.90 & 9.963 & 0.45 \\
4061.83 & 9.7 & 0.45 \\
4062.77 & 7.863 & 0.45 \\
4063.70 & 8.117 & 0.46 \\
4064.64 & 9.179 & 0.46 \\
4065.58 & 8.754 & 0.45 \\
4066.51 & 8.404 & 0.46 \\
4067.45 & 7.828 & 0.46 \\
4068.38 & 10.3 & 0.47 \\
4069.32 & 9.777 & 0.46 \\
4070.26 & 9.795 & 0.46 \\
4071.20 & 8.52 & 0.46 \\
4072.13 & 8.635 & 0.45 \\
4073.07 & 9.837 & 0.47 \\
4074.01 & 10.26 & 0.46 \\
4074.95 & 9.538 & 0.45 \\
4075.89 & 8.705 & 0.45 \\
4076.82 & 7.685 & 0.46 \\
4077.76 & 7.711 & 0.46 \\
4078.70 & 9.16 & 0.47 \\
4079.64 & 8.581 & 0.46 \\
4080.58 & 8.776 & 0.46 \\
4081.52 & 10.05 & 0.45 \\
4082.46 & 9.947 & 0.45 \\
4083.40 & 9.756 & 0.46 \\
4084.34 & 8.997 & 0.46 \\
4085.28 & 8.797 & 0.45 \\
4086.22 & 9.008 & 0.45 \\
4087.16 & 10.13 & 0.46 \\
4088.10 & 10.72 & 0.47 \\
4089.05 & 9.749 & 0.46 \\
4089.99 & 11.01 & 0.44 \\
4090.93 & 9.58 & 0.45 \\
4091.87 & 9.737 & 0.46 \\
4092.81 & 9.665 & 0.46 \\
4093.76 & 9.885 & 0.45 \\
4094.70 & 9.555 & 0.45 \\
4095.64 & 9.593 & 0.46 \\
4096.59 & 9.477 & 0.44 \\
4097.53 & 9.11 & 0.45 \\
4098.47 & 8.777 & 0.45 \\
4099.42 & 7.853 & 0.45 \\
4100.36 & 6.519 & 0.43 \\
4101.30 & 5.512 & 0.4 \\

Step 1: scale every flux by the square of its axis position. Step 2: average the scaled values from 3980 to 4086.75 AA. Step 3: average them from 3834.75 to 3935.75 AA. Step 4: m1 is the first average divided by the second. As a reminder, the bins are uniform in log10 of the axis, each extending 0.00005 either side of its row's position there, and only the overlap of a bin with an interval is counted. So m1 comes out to 1.43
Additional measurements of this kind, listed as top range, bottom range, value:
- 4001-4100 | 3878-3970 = 1.54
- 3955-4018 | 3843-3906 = 1.09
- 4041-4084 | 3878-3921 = 1.36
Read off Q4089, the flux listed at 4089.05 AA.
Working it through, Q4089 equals 9.749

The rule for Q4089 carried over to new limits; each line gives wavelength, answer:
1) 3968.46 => 0.9425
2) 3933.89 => 1.396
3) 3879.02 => 6.282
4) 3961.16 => 6.18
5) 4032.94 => 7.798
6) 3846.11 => 7.535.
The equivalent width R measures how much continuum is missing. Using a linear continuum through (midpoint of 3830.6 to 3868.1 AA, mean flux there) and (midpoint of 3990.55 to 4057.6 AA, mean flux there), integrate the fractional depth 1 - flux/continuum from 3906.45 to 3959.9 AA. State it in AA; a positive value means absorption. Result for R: 9.94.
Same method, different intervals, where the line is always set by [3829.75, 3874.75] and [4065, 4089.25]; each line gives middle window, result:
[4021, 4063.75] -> -2.7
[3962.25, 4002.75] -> 5.2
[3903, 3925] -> 0.1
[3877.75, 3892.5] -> 1.0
